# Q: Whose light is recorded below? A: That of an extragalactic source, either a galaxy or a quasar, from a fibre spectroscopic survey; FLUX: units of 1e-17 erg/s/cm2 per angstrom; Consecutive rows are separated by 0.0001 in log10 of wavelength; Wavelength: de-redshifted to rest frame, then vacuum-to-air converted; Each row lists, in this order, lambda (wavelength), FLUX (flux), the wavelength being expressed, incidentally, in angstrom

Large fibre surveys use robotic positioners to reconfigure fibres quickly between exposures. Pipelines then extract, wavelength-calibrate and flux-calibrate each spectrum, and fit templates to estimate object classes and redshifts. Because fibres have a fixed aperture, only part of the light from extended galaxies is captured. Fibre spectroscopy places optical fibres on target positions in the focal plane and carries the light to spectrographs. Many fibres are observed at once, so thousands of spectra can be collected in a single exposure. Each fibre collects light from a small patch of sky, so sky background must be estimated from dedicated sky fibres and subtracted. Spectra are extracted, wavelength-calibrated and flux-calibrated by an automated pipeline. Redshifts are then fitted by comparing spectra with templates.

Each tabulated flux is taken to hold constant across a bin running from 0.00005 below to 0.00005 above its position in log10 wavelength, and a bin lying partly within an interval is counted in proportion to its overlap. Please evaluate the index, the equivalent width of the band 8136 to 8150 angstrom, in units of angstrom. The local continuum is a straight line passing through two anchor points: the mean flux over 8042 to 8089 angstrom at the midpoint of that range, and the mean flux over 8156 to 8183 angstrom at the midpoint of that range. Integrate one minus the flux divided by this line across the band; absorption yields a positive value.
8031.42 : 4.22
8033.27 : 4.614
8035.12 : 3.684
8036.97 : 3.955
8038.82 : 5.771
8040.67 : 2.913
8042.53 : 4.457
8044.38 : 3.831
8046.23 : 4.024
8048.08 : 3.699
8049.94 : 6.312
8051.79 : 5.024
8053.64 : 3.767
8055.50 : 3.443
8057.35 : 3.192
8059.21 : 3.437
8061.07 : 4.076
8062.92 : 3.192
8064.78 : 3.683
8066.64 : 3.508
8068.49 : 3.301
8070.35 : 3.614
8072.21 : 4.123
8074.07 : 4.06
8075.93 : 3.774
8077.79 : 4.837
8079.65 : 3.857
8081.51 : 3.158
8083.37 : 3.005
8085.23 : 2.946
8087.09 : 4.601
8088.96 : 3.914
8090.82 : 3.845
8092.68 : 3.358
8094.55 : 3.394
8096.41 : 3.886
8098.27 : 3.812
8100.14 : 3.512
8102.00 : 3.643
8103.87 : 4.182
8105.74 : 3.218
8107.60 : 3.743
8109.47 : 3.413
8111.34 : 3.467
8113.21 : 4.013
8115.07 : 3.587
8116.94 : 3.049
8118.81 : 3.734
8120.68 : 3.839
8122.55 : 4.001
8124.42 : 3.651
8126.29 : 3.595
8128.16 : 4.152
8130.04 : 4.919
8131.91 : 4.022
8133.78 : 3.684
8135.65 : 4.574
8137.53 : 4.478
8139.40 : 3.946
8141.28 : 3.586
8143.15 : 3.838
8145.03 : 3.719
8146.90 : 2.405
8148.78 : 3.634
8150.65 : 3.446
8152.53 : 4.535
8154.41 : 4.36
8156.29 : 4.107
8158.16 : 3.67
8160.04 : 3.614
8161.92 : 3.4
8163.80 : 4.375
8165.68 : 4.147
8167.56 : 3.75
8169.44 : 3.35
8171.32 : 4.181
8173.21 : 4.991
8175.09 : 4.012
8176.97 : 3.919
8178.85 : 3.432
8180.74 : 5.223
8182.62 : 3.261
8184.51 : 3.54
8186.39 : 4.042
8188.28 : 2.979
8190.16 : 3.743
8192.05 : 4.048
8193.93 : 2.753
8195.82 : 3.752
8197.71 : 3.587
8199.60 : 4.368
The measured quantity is 0.91 angstrom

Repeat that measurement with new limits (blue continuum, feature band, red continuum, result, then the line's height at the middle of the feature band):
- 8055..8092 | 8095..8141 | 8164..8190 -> -0.6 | 3.78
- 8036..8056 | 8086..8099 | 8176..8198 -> 0.9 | 4.1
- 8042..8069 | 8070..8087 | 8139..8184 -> 0.7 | 3.92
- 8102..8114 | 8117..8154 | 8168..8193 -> -1.2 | 3.75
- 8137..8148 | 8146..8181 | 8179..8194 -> -2.1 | 3.68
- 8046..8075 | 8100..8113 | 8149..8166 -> 1.0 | 3.92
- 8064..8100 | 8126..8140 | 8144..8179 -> -1.5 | 3.8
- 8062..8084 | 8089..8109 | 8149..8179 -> 0.5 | 3.76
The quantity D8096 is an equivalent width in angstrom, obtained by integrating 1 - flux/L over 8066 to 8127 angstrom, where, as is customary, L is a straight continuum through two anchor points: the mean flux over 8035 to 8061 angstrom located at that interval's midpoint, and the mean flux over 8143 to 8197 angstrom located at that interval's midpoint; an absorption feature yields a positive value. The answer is 4.7 angstrom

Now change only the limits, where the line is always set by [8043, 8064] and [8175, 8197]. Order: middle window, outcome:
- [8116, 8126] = 0.5 angstrom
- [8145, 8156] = 0.2 angstrom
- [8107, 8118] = 1.0 angstrom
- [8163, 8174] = -1.1 angstrom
